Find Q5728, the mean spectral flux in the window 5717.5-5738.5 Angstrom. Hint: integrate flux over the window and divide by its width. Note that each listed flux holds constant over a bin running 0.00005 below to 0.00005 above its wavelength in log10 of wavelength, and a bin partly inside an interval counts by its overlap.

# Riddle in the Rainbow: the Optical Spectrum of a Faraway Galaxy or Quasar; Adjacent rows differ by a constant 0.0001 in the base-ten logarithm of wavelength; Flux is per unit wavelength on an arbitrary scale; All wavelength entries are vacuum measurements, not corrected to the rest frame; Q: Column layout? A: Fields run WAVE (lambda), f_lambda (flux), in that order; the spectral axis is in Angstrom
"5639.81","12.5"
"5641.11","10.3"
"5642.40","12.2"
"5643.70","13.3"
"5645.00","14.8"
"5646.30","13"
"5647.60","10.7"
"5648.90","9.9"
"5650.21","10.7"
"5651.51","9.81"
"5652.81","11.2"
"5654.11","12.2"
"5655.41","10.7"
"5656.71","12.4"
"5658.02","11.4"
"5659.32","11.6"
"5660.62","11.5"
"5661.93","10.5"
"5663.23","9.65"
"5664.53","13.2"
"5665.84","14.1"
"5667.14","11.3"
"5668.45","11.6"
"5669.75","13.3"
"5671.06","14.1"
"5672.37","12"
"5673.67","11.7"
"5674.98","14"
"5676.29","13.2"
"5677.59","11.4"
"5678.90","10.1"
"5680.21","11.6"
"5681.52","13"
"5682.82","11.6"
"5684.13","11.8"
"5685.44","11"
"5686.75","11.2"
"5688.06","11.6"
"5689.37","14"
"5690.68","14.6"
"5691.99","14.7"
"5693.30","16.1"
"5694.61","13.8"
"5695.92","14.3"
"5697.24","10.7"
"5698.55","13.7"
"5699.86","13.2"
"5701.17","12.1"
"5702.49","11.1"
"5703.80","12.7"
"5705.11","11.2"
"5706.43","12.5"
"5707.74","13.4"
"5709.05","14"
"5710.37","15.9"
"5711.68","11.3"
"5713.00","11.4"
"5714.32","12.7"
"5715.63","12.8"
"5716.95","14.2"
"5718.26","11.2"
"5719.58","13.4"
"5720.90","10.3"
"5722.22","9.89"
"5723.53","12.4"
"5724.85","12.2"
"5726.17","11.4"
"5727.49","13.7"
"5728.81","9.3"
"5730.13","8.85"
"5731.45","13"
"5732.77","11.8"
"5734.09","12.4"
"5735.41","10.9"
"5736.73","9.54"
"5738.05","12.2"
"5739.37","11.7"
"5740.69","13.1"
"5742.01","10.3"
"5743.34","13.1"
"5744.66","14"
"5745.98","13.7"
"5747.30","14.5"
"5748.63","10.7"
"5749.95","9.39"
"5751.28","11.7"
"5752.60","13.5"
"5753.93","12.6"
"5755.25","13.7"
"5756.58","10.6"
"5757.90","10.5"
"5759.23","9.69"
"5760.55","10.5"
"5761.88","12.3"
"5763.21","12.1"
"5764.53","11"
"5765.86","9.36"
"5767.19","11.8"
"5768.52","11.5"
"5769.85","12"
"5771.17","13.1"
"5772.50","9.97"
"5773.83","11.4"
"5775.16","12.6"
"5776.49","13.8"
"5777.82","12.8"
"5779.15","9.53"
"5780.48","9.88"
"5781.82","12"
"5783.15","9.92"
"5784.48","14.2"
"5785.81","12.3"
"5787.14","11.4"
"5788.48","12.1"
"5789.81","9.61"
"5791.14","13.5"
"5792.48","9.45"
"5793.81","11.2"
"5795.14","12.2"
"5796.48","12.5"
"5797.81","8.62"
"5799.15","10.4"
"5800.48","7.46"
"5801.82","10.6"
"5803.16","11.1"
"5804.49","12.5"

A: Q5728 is 11.4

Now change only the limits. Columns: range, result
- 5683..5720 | 12.9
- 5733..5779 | 11.8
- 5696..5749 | 12.2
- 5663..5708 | 12.6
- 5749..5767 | 11.3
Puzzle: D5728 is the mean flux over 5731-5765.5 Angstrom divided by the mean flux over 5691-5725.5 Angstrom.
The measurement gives 0.9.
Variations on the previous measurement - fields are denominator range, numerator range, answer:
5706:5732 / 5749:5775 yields 0.94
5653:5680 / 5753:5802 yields 0.95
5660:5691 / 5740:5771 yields 0.97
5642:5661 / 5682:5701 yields 1.11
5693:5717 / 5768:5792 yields 0.91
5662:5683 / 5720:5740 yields 0.93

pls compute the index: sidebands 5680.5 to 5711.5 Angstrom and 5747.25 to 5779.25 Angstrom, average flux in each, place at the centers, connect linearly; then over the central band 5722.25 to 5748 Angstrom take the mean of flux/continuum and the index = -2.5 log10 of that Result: 0.02 mag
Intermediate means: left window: 12.9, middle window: 12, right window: 11.6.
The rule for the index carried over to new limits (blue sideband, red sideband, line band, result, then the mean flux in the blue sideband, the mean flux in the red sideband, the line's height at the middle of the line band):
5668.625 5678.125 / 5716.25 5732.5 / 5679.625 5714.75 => -0.05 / 12.8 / 11.7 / 12.3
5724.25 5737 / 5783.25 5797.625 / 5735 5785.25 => -0.02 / 11.4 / 11.7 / 11.5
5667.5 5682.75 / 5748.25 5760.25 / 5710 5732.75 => -0.02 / 12.3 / 11.4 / 11.8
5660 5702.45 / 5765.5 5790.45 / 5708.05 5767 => 0.01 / 12.5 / 11.6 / 12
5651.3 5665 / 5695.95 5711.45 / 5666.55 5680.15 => -0.04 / 11.3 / 12.8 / 11.8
